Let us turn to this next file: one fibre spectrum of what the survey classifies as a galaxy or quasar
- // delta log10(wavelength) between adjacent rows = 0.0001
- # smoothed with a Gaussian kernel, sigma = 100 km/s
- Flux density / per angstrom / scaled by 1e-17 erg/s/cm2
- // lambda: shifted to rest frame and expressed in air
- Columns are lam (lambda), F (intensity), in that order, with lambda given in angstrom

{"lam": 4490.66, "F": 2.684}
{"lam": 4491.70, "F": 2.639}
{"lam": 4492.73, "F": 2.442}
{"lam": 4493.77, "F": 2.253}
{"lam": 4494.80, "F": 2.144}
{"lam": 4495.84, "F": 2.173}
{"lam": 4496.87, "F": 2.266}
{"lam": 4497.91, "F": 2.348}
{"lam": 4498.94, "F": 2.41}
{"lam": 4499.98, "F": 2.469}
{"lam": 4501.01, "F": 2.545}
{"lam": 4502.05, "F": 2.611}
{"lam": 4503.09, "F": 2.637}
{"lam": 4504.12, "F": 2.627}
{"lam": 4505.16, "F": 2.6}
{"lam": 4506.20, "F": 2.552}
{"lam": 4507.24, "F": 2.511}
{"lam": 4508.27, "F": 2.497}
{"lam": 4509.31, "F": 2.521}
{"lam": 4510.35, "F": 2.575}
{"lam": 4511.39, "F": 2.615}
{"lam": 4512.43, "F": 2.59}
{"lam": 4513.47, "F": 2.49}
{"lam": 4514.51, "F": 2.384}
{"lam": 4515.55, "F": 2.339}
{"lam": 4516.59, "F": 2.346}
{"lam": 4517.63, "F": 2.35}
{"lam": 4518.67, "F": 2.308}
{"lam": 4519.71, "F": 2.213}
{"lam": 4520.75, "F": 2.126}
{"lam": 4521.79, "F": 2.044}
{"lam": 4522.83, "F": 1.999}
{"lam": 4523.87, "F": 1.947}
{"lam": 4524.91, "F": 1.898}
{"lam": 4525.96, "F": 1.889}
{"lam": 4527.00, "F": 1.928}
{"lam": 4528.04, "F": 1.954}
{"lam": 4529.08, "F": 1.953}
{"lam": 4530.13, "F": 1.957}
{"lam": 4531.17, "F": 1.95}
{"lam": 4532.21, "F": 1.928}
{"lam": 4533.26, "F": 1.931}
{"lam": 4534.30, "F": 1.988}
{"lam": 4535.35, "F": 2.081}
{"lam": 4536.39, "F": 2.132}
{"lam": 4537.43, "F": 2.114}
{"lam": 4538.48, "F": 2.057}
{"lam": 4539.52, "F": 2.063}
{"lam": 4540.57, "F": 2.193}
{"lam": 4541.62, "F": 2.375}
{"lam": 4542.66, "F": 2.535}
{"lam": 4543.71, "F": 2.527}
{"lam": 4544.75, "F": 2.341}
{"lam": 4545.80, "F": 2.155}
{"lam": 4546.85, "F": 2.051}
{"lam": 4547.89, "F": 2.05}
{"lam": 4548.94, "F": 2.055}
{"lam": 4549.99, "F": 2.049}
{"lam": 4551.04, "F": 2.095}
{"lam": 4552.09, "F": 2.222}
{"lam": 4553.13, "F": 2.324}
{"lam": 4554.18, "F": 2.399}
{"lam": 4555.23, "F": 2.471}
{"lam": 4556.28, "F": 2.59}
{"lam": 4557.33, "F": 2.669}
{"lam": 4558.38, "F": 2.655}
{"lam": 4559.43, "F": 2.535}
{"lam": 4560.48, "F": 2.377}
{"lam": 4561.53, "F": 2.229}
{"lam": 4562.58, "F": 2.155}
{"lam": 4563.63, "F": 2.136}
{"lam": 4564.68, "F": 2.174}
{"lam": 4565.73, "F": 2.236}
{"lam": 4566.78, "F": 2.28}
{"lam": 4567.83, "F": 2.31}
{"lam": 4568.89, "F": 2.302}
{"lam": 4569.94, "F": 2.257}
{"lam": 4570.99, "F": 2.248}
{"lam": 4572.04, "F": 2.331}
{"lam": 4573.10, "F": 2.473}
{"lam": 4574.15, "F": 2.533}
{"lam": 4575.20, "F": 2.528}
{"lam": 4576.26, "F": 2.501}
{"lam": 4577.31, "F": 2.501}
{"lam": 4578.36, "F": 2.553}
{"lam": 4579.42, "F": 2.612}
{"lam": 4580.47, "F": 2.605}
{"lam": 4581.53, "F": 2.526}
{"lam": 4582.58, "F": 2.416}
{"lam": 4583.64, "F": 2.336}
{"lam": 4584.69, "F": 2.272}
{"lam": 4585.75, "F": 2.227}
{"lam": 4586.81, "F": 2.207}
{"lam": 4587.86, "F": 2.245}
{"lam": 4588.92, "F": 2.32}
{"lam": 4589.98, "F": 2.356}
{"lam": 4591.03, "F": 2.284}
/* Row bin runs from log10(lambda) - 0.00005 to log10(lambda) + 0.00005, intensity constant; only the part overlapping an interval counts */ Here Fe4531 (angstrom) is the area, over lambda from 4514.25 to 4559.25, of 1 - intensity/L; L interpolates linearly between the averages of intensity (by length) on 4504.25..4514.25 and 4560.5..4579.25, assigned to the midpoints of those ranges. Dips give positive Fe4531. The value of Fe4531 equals 5.0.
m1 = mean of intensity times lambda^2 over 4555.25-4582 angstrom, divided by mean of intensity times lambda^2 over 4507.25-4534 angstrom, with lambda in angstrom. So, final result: 1.1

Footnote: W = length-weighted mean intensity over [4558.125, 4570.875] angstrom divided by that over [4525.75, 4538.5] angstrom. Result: 1.15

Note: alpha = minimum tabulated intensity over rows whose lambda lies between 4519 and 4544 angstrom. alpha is 1.889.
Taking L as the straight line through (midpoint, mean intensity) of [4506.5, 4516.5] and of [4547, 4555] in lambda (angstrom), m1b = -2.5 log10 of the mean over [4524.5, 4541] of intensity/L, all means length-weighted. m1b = 0.16 mag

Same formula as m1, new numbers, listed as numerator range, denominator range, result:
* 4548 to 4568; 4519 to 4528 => 1.17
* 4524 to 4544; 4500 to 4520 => 0.84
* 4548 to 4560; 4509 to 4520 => 0.99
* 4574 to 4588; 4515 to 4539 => 1.21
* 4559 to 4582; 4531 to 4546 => 1.12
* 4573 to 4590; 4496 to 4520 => 1.01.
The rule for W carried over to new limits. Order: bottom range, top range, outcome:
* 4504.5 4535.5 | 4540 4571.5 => 1.04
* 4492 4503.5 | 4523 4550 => 0.87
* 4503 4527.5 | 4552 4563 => 1.04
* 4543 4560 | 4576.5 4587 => 1.05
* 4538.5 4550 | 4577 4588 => 1.09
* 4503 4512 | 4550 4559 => 0.94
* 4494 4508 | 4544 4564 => 0.94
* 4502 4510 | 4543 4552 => 0.85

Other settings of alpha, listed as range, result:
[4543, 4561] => 2.049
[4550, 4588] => 2.095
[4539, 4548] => 2.05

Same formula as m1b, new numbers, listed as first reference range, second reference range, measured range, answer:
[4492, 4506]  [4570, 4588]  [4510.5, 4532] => 0.12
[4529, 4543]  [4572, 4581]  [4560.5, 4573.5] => 0.07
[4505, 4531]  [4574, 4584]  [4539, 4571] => 0.05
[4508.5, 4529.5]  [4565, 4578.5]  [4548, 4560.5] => -0.01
